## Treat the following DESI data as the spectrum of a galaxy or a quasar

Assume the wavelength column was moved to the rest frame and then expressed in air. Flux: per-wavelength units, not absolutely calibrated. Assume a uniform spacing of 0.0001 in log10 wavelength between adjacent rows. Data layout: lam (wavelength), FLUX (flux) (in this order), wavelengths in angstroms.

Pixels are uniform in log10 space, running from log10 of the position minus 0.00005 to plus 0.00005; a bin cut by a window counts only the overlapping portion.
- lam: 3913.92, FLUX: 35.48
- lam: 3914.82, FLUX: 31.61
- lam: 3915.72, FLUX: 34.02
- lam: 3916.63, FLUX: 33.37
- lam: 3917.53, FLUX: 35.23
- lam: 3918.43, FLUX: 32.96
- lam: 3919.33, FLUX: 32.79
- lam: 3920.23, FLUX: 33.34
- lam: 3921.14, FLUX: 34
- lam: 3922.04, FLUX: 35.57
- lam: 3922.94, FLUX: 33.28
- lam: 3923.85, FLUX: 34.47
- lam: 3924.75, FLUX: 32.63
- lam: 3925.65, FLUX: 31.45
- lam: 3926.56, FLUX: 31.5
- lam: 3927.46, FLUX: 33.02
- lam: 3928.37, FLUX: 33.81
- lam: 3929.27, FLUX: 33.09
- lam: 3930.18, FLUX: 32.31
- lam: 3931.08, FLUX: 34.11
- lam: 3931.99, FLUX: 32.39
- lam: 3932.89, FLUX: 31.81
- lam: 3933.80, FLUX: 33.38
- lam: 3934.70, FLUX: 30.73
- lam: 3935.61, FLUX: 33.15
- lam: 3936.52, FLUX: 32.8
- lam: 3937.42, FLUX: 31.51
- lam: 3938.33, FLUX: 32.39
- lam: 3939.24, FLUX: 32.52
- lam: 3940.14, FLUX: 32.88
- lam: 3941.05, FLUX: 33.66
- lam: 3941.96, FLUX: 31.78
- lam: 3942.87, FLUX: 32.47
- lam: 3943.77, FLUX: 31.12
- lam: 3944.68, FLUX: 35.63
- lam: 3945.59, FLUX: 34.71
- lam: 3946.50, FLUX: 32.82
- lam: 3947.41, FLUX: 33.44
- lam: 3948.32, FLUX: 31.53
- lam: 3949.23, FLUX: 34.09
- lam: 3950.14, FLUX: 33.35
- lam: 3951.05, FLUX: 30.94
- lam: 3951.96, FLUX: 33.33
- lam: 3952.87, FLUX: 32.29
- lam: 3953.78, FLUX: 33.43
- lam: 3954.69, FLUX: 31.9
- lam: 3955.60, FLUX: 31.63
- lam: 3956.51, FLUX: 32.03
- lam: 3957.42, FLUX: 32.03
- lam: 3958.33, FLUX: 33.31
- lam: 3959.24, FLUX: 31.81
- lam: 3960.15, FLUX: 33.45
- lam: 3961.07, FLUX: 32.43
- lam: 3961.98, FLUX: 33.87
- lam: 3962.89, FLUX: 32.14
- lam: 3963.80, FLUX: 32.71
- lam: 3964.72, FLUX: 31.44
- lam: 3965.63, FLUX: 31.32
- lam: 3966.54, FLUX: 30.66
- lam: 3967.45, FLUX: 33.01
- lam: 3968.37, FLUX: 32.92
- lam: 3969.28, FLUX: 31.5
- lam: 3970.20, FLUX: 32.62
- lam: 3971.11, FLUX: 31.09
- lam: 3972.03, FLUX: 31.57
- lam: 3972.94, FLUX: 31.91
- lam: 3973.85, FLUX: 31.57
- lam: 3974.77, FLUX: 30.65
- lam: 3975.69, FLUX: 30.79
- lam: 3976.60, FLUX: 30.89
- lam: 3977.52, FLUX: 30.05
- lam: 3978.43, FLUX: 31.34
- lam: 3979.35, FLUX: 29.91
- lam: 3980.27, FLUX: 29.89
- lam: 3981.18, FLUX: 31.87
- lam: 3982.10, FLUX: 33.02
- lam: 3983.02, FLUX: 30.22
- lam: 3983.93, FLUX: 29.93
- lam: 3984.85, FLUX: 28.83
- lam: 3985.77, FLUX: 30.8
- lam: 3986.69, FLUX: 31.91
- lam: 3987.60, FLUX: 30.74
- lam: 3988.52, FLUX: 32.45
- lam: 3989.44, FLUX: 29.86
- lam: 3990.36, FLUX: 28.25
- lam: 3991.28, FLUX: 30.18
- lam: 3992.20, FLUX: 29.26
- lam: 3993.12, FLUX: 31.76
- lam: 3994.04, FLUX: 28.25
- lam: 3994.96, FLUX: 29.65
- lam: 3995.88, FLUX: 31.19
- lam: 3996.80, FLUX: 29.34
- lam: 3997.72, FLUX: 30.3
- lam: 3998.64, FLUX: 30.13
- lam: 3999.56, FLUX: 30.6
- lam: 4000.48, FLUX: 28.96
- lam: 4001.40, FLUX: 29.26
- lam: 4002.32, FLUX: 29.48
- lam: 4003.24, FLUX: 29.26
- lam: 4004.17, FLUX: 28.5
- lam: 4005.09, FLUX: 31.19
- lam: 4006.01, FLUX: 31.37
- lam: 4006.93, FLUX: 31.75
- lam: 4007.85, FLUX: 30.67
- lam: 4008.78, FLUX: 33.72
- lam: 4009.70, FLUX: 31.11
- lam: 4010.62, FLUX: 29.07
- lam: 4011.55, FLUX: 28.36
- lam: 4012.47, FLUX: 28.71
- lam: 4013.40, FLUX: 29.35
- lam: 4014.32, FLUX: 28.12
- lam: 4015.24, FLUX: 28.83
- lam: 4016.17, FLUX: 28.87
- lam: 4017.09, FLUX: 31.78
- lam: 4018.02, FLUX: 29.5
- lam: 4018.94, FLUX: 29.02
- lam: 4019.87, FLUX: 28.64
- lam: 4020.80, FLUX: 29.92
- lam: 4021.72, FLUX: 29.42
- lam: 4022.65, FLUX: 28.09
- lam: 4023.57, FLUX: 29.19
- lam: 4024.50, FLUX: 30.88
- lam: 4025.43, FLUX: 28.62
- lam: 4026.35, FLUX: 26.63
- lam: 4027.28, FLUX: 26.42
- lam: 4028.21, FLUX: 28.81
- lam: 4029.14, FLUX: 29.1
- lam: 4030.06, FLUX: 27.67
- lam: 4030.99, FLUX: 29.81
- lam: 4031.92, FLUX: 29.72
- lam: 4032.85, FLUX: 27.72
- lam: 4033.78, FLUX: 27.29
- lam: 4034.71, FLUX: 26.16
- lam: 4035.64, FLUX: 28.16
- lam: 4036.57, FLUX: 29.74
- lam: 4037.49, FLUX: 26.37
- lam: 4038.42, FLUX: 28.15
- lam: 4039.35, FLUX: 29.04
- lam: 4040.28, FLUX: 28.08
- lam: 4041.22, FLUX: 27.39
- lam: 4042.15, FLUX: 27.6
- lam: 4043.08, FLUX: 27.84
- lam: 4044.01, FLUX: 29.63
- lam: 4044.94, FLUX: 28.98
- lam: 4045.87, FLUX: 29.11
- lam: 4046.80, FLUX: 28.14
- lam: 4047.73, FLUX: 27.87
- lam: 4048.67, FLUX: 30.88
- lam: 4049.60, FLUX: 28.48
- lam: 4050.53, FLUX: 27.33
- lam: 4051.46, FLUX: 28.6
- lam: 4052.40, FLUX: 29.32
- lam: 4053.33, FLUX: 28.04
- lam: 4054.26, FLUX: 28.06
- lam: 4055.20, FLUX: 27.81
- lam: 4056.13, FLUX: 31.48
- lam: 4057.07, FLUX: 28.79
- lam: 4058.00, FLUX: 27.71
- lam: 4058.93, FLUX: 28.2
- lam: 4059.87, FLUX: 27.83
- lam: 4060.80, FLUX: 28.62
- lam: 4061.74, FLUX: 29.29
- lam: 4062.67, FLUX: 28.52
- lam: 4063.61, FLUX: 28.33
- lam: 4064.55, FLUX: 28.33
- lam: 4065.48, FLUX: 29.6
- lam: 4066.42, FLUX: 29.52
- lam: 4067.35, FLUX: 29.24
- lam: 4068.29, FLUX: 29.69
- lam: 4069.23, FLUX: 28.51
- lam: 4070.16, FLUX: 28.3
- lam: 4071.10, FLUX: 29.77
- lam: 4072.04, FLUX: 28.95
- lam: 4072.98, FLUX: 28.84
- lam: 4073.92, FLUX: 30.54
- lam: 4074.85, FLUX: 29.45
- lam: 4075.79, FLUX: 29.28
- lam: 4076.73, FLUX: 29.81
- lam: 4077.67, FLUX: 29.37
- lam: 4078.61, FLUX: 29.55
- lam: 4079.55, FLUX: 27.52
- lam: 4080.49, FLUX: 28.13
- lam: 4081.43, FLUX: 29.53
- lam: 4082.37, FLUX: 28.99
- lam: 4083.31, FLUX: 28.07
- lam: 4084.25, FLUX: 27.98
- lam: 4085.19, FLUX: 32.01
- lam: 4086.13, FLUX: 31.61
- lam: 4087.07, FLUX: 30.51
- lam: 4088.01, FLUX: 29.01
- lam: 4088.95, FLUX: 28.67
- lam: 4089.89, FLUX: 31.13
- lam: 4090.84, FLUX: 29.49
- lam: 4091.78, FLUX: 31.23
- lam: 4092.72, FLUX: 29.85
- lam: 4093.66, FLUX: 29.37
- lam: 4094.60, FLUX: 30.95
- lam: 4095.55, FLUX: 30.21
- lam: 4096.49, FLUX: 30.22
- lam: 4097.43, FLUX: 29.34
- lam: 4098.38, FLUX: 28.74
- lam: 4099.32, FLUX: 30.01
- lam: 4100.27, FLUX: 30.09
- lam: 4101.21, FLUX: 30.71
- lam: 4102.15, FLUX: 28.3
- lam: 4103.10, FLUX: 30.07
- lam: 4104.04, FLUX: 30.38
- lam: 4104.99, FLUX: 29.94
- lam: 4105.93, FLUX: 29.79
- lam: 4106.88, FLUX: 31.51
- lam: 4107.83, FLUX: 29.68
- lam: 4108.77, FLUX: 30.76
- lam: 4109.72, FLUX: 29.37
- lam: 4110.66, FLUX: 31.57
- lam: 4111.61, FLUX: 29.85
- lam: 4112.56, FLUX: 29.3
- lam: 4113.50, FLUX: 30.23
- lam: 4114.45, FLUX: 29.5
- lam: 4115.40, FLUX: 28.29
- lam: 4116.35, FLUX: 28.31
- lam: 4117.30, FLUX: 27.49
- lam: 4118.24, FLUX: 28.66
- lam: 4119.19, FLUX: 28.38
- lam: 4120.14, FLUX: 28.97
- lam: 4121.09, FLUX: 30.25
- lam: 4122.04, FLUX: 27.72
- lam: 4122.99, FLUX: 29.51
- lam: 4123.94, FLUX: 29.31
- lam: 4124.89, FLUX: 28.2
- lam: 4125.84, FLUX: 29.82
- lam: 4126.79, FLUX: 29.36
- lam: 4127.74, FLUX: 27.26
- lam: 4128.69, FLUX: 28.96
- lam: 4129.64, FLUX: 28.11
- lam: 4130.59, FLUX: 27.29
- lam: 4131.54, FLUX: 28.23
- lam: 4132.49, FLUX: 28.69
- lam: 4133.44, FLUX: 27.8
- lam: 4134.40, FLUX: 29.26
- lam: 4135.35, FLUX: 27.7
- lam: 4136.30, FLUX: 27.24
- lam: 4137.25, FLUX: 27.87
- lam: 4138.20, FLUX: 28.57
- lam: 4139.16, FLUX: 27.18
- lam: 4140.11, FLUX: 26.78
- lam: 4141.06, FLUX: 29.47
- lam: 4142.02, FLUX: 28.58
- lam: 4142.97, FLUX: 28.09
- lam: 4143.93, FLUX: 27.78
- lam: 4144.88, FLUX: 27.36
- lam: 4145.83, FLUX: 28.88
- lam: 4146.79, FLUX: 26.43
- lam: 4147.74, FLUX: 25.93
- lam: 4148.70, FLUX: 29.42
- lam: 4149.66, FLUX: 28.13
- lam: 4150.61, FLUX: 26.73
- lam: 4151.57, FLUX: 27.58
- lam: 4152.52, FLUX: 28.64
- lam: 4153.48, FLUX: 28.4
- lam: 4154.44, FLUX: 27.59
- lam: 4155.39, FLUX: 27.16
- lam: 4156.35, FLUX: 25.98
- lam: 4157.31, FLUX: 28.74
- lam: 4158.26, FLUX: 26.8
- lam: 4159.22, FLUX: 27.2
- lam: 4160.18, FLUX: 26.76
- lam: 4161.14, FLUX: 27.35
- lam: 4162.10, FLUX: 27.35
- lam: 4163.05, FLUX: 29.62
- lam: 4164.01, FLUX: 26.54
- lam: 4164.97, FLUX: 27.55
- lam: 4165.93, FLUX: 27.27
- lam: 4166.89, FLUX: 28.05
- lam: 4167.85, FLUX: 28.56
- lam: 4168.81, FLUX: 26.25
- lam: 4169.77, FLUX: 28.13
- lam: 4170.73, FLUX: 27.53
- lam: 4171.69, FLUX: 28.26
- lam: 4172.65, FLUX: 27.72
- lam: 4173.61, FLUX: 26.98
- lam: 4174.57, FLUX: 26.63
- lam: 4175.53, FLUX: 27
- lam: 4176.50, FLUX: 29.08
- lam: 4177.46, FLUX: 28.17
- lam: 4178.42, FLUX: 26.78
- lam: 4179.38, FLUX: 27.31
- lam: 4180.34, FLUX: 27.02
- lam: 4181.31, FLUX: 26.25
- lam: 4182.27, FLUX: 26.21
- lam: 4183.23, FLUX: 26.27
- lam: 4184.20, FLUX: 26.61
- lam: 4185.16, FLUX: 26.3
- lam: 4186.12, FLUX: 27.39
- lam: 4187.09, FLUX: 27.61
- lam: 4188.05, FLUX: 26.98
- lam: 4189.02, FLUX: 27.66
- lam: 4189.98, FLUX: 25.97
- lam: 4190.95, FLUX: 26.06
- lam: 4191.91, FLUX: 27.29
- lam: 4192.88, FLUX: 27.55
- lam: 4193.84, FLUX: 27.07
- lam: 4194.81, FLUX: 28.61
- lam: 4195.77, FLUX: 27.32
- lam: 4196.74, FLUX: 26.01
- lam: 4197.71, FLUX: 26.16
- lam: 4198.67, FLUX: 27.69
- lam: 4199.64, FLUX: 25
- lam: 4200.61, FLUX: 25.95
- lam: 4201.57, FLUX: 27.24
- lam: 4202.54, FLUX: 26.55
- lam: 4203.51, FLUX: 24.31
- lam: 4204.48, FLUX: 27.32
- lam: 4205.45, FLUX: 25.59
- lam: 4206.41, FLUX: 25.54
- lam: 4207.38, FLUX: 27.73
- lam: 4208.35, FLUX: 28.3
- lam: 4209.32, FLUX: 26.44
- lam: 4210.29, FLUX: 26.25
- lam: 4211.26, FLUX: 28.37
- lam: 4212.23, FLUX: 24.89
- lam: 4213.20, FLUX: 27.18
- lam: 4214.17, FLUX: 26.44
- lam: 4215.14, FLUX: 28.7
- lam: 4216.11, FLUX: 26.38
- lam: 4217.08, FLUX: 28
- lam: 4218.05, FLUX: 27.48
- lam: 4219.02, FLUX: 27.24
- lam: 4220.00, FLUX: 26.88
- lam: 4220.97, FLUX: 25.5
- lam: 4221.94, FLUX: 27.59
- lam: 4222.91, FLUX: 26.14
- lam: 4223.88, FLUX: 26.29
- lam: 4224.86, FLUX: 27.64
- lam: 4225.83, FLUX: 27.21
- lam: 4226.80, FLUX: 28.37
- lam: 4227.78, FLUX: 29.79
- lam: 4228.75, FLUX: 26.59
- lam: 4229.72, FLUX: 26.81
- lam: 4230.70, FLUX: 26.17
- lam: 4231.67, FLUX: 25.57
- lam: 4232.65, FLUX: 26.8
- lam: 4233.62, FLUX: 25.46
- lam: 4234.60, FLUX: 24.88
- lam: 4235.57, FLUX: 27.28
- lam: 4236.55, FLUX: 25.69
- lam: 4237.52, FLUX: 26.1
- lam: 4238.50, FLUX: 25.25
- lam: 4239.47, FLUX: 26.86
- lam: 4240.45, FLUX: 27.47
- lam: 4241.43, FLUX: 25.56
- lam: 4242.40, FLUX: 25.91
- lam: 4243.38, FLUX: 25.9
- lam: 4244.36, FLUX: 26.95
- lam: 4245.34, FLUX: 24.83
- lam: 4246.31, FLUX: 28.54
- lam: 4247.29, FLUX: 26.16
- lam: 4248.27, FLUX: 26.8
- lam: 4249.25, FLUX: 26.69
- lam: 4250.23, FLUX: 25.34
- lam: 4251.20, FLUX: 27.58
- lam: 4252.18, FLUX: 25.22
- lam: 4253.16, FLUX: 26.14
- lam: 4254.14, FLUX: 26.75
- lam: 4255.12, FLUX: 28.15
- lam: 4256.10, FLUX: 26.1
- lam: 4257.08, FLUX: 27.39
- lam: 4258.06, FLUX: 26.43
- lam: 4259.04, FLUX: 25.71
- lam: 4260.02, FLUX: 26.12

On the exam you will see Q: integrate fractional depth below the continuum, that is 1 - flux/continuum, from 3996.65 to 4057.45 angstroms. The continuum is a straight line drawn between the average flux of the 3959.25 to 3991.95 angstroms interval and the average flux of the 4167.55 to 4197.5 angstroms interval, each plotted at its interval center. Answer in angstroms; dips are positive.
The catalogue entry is 2.5 angstroms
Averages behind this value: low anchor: 31.3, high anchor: 27.2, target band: 29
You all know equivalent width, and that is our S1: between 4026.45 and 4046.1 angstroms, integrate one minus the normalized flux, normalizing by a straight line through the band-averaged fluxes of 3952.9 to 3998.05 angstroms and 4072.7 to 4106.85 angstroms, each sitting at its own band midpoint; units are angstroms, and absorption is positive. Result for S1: 1.5 angstroms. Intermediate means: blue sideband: 31.3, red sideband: 29.7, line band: 28.2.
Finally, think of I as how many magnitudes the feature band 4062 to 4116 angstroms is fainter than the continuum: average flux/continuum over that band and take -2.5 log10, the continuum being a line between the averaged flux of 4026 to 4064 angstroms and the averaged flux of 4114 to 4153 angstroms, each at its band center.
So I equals -0.05 mag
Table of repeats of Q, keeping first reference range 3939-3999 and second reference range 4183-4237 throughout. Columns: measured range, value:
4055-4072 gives 0.5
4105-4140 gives -0.4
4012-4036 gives 1.4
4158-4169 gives 0.1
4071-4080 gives 0.1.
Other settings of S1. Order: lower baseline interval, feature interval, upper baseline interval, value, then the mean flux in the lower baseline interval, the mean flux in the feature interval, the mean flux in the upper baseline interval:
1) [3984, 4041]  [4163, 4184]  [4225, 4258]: 0.0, 29.4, 27.4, 26.6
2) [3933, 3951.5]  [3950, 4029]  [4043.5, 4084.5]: 1.5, 32.7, 30.6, 28.9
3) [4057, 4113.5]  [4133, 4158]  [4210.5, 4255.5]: 0.5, 29.5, 27.8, 26.7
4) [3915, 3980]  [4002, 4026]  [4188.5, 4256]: 1.1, 32.5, 29.7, 26.7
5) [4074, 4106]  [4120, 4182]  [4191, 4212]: 0.5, 29.7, 27.8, 26.7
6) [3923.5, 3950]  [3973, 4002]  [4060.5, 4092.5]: 1.1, 32.8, 30.4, 29.3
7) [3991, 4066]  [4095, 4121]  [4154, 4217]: -1.5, 29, 29.6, 27.1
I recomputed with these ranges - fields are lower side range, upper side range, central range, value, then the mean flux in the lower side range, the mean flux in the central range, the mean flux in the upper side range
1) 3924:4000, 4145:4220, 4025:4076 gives 0.05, 31.8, 28.6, 27.2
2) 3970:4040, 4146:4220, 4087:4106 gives -0.06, 29.8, 29.9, 27.1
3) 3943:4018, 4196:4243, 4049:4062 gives 0.04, 31.2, 28.6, 26.6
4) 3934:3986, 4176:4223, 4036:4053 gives 0.06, 32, 28.5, 26.9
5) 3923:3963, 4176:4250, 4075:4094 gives 0.00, 32.7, 29.6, 26.8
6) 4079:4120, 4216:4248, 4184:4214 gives 0.03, 29.6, 26.7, 26.6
